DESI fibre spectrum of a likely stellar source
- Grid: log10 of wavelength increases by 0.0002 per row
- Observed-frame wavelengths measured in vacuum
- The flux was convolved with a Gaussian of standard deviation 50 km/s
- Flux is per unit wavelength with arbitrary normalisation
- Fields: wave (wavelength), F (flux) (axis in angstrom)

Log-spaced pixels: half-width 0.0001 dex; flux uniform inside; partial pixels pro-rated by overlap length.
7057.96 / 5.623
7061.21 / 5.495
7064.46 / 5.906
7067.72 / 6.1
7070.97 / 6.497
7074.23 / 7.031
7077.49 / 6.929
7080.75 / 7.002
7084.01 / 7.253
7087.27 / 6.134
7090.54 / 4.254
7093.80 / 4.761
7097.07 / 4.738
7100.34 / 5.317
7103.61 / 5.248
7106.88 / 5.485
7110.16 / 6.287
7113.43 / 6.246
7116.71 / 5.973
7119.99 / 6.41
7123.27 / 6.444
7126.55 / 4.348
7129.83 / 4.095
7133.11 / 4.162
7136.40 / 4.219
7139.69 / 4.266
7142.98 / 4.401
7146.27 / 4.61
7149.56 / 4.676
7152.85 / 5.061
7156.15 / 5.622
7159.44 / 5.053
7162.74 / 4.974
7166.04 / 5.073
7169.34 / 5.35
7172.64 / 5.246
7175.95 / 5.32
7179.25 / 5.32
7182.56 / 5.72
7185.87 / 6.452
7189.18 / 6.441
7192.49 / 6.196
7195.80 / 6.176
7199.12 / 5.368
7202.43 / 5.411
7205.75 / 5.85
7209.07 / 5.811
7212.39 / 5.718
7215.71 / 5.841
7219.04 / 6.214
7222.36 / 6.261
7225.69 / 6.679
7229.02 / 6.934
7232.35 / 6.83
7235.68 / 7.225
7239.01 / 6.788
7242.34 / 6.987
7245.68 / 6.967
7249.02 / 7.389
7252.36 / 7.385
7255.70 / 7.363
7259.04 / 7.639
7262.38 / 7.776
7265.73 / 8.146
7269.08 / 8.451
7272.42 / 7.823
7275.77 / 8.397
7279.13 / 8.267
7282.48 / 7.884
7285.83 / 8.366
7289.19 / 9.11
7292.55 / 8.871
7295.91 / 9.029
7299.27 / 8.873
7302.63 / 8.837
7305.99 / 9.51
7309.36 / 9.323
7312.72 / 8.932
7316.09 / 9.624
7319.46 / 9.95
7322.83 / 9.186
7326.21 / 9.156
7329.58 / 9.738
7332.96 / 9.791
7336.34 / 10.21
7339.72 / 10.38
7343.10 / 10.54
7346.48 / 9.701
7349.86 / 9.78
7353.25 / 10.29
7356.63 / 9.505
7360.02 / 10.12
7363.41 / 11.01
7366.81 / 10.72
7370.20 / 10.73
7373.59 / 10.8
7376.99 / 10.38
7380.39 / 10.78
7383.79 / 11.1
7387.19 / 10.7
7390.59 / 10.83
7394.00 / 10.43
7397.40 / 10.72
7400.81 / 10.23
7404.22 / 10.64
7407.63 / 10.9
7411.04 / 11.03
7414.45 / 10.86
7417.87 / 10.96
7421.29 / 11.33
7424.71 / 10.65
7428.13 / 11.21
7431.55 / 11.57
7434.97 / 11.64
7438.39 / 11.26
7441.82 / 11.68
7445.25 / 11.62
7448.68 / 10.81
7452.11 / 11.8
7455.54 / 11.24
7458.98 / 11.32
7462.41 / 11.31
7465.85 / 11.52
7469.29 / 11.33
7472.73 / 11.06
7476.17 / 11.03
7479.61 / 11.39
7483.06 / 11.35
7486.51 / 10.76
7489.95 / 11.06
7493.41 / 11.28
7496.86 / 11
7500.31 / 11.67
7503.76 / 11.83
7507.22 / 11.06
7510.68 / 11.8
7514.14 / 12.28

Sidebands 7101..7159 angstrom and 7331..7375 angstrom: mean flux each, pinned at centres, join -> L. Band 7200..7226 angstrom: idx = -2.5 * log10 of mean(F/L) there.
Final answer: 0.19 mag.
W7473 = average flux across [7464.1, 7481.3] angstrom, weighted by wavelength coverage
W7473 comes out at 11.3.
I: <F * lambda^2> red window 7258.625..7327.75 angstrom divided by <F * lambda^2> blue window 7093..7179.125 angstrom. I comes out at 1.8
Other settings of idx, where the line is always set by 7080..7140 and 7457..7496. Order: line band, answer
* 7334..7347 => -0.13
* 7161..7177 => 0.22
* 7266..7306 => -0.05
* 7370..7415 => -0.09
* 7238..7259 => 0.06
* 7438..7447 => -0.09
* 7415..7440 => -0.08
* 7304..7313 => -0.09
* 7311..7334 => -0.08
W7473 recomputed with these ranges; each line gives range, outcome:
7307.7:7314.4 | 9.14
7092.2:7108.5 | 5.11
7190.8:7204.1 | 5.79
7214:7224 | 6.1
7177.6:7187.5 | 5.83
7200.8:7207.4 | 5.63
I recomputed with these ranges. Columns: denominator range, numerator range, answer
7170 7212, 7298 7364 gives 1.75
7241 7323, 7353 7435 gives 1.32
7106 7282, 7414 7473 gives 1.97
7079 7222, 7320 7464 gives 2.09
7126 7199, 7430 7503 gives 2.39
